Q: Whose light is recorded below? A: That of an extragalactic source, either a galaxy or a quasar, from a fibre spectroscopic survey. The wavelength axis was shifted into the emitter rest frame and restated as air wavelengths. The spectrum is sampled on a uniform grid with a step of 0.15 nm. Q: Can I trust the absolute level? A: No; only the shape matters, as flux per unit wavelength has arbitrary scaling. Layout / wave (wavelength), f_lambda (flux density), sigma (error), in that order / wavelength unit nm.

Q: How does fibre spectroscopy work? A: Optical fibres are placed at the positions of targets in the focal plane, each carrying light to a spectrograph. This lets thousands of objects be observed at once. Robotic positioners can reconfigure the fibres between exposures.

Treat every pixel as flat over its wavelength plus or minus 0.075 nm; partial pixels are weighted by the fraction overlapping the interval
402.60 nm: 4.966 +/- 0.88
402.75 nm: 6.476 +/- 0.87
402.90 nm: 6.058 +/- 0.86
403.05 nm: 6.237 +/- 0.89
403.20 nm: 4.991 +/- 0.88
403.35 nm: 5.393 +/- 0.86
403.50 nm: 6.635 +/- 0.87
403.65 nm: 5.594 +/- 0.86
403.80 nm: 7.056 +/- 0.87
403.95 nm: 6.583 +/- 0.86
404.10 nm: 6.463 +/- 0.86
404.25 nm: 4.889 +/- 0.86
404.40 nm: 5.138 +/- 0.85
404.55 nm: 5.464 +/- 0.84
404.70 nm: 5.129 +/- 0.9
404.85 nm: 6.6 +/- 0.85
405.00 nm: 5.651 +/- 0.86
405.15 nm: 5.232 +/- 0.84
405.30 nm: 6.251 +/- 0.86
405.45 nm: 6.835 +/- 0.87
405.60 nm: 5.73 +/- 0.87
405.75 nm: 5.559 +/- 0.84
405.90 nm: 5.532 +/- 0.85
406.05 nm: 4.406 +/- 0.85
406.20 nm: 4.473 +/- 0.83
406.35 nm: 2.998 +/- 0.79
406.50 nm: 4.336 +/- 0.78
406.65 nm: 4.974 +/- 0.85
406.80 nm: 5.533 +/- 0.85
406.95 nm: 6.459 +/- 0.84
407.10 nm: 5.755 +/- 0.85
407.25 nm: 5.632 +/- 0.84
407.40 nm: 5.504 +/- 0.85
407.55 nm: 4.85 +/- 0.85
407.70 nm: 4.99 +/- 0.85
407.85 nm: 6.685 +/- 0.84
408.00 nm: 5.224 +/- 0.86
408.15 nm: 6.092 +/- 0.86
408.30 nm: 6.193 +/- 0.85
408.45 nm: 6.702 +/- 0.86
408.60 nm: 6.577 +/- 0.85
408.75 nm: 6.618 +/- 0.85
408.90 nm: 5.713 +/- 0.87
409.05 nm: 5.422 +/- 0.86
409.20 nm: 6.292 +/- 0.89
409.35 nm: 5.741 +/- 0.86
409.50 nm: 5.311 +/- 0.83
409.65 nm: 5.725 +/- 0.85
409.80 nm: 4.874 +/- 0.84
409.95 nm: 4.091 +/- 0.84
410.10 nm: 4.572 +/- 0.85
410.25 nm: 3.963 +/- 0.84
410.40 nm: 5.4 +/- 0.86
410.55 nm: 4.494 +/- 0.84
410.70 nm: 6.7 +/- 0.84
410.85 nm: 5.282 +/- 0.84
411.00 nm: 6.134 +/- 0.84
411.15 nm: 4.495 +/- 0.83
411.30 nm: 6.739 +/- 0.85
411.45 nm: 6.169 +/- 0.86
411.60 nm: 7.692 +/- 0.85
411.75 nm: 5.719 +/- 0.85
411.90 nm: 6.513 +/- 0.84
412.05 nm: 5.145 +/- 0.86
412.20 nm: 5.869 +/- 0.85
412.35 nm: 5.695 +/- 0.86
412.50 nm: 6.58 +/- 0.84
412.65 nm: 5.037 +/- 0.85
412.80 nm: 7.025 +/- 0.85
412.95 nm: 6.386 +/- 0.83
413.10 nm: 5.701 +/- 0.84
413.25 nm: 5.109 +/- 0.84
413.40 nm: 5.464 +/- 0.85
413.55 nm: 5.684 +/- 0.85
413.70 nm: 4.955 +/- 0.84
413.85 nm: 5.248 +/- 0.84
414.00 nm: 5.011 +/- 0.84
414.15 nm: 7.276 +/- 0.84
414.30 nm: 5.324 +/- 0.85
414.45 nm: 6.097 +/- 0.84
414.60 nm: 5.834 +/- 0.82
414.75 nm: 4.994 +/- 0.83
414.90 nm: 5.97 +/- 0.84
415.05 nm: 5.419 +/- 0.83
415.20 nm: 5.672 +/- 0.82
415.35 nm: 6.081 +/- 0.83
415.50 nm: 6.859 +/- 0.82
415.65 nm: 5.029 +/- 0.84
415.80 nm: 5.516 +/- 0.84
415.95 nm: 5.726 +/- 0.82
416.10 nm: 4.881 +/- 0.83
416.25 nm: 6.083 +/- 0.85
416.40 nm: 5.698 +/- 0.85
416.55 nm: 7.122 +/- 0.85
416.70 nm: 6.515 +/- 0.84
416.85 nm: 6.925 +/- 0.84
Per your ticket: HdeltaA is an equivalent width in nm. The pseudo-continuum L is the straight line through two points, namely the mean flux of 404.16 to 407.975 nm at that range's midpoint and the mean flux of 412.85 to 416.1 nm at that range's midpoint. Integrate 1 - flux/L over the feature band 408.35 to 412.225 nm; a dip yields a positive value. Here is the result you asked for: -0.11 nm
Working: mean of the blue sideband 5.39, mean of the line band 5.69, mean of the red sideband 5.68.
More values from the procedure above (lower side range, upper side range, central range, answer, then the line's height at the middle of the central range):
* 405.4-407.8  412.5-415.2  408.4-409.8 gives -0.144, 5.39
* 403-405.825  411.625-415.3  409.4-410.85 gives 0.190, 5.8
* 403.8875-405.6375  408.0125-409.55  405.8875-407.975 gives 0.283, 5.94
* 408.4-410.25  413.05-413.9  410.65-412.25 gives -0.171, 5.45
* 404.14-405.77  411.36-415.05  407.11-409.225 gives -0.044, 5.76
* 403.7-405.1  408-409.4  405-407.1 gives 0.237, 5.96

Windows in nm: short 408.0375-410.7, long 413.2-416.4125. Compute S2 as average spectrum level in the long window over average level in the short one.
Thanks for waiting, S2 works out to 1.0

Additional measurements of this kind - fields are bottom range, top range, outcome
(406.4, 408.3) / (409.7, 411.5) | 0.95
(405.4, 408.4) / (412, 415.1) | 1.06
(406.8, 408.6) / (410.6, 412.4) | 1.03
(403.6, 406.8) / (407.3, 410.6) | 1.01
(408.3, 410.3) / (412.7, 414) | 1.02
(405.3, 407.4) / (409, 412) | 1.05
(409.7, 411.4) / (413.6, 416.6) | 1.11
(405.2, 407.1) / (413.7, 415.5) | 1.09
